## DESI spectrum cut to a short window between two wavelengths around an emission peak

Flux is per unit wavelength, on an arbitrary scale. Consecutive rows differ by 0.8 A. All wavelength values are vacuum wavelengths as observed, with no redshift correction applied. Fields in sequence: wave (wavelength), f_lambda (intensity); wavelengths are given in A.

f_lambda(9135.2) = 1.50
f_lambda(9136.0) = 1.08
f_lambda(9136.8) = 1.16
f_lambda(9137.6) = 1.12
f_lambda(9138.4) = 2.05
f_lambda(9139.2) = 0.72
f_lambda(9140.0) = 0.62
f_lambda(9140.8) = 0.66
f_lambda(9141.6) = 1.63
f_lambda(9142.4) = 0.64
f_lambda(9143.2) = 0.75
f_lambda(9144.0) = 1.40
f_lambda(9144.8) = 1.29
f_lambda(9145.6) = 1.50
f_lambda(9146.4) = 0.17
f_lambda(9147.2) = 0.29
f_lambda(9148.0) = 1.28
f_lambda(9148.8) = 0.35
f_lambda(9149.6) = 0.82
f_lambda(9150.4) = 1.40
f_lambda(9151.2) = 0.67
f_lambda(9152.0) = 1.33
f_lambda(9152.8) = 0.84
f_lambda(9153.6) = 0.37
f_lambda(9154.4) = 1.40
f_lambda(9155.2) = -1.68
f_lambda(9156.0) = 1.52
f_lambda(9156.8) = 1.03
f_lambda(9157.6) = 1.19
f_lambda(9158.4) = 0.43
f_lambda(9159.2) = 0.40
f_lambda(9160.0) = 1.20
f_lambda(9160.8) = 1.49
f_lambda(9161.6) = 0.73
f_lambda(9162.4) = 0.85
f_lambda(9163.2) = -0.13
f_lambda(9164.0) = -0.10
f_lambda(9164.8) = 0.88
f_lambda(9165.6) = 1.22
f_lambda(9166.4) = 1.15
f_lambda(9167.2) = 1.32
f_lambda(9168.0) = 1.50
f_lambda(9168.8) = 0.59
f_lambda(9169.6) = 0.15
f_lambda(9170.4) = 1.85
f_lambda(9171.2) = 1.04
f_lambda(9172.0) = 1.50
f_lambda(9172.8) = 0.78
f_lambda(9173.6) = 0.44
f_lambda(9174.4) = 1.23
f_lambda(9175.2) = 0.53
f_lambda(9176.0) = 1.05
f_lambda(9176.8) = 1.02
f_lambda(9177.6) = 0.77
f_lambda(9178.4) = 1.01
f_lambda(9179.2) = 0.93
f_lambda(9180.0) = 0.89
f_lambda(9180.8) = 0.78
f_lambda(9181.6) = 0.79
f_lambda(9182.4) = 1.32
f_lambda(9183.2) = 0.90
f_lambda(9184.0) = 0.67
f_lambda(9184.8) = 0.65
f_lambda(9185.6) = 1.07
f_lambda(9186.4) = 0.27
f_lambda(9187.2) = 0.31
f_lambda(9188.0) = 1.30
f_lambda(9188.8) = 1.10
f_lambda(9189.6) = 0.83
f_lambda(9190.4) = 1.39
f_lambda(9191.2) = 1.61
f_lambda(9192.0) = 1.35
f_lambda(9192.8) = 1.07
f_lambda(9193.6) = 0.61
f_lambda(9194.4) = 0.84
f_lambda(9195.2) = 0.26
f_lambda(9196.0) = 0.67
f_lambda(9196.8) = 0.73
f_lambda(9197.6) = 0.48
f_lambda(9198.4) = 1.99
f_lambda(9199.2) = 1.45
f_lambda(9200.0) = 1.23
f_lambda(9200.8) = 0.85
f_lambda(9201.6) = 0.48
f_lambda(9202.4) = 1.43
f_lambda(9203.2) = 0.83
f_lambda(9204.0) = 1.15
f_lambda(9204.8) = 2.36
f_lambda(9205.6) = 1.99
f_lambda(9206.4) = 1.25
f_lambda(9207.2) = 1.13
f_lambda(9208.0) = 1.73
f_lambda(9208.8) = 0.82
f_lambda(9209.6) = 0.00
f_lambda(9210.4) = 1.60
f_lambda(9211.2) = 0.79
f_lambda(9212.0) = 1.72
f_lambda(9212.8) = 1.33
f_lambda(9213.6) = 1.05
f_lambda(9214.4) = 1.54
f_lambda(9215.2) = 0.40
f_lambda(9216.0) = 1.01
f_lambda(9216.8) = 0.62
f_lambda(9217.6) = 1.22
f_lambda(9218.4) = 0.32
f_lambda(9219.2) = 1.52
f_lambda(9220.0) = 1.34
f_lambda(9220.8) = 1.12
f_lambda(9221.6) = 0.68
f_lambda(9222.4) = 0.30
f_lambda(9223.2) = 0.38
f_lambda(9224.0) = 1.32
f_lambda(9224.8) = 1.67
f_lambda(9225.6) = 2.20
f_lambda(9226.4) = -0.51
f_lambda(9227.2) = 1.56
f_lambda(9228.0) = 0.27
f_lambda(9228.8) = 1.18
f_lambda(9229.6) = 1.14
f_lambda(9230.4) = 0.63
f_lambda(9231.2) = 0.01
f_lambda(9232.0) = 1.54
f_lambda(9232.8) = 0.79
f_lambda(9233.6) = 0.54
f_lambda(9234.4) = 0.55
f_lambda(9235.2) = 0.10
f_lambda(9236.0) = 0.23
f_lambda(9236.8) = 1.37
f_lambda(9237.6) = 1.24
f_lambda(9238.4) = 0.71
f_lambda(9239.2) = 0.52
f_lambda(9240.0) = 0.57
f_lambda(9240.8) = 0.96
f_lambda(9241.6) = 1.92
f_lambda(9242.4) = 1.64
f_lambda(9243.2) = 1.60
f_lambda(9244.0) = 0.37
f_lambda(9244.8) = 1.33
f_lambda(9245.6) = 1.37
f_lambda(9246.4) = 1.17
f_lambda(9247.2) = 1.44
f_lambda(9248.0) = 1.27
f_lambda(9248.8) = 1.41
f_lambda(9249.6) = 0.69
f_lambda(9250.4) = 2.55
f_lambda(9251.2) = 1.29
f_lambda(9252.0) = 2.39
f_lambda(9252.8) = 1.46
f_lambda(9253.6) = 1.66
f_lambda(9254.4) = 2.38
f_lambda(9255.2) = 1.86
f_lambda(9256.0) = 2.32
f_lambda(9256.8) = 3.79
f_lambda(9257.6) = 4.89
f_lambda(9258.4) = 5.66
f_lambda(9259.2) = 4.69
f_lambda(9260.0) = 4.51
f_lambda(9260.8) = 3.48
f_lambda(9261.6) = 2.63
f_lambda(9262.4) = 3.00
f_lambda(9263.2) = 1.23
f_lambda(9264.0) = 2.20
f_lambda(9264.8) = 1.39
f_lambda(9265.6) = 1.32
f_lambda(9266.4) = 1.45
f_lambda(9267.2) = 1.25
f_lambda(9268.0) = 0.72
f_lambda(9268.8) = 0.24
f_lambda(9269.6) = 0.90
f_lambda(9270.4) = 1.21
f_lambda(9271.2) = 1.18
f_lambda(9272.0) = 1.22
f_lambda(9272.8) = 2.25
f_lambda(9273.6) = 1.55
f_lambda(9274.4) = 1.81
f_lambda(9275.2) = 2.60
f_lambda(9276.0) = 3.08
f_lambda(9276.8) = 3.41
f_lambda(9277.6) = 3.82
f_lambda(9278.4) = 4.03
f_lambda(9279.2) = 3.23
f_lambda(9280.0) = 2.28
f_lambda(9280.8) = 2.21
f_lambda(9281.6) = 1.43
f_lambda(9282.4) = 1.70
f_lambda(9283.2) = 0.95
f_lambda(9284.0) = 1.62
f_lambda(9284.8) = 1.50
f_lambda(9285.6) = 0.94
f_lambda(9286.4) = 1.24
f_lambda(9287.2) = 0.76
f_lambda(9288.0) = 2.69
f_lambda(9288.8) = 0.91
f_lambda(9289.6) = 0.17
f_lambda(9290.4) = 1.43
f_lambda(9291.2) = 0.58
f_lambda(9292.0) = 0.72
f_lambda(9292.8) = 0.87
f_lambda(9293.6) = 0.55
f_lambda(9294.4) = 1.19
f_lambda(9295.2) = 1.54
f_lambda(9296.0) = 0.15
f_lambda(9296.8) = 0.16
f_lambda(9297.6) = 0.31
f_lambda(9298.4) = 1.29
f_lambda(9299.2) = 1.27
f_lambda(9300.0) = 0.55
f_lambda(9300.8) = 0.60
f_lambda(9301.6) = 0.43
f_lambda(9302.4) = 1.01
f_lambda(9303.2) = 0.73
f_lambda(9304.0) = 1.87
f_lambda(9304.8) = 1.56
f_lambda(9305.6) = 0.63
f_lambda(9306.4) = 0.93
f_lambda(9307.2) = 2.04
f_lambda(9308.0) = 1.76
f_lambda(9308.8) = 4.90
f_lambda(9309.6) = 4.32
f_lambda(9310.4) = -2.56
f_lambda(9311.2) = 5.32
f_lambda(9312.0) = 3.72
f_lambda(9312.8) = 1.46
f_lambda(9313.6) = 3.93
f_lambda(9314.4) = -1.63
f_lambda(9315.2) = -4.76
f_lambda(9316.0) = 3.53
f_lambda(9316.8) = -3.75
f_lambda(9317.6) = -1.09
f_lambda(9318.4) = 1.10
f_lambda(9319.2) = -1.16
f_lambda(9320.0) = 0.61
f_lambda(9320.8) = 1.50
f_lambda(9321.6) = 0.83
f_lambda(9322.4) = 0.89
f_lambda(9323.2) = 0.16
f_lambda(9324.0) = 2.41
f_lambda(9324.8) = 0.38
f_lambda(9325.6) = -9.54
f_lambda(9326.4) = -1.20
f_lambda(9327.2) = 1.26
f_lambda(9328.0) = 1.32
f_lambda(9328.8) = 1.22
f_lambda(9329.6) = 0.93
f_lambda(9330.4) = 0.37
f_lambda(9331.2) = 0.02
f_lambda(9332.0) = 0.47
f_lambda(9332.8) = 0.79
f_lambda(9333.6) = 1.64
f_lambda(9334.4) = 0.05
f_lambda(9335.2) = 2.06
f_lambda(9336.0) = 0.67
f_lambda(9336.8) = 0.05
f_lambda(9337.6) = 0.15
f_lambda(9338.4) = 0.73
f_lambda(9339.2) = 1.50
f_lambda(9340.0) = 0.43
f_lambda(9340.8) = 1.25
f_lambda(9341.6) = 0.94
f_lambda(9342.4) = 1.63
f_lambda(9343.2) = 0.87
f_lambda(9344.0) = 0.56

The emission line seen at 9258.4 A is [S II]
